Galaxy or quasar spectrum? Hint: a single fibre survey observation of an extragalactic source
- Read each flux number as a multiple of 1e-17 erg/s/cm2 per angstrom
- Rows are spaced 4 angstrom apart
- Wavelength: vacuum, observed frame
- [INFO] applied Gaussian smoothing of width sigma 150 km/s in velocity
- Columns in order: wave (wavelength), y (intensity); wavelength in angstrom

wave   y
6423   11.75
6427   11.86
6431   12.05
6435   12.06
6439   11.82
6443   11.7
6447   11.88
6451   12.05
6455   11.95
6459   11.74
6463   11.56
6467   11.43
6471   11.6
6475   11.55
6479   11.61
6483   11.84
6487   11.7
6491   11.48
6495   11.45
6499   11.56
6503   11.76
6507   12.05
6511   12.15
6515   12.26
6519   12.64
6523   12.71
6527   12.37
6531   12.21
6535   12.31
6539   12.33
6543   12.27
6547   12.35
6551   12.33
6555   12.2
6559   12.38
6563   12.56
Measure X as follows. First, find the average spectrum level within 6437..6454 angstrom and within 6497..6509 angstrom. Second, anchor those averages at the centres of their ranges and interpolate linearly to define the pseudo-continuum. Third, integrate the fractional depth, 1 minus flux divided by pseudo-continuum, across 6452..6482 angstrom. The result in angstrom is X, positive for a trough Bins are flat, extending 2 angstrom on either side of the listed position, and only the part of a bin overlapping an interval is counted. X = 0.5 angstrom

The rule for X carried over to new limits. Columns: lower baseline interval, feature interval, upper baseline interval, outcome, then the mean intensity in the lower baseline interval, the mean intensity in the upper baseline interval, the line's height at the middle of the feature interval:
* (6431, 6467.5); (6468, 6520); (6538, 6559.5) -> 1.07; 11.8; 12.3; 12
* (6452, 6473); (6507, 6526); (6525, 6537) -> -0.36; 11.7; 12.3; 12.2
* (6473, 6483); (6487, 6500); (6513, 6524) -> 0.49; 11.6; 12.5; 12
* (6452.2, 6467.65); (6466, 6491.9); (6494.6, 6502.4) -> 0.05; 11.7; 11.6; 11.6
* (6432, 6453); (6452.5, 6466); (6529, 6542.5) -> 0.27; 11.9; 12.3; 12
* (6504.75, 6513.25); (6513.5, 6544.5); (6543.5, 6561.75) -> -0.49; 12.1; 12.3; 12.2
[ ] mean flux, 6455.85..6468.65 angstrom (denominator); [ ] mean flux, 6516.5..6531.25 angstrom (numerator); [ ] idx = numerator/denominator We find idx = 1.1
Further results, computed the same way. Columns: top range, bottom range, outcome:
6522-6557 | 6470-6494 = 1.06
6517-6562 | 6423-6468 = 1.05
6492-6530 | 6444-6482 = 1.03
